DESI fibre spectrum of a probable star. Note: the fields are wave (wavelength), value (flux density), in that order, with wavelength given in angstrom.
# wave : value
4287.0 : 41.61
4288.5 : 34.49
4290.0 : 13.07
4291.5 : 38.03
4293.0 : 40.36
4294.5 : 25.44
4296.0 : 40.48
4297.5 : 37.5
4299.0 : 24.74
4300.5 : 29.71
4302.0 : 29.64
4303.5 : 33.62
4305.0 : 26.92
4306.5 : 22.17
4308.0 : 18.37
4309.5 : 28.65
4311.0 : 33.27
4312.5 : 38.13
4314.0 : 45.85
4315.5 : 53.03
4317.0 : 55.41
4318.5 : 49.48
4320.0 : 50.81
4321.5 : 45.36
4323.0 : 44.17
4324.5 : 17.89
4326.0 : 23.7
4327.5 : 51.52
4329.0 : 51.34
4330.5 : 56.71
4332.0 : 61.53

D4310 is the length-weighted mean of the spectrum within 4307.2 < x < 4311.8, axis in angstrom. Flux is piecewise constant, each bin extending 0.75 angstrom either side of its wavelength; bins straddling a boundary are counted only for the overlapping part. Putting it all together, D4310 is 26.8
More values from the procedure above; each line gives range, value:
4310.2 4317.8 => 45.1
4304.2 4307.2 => 24.7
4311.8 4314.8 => 42.2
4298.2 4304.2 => 29.5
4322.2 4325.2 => 31.5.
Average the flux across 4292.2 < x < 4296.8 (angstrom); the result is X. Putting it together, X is 35.5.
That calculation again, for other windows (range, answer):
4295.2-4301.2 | 33.1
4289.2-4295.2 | 29.3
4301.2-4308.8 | 26.2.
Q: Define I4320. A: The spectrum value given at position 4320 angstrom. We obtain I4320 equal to 50.81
